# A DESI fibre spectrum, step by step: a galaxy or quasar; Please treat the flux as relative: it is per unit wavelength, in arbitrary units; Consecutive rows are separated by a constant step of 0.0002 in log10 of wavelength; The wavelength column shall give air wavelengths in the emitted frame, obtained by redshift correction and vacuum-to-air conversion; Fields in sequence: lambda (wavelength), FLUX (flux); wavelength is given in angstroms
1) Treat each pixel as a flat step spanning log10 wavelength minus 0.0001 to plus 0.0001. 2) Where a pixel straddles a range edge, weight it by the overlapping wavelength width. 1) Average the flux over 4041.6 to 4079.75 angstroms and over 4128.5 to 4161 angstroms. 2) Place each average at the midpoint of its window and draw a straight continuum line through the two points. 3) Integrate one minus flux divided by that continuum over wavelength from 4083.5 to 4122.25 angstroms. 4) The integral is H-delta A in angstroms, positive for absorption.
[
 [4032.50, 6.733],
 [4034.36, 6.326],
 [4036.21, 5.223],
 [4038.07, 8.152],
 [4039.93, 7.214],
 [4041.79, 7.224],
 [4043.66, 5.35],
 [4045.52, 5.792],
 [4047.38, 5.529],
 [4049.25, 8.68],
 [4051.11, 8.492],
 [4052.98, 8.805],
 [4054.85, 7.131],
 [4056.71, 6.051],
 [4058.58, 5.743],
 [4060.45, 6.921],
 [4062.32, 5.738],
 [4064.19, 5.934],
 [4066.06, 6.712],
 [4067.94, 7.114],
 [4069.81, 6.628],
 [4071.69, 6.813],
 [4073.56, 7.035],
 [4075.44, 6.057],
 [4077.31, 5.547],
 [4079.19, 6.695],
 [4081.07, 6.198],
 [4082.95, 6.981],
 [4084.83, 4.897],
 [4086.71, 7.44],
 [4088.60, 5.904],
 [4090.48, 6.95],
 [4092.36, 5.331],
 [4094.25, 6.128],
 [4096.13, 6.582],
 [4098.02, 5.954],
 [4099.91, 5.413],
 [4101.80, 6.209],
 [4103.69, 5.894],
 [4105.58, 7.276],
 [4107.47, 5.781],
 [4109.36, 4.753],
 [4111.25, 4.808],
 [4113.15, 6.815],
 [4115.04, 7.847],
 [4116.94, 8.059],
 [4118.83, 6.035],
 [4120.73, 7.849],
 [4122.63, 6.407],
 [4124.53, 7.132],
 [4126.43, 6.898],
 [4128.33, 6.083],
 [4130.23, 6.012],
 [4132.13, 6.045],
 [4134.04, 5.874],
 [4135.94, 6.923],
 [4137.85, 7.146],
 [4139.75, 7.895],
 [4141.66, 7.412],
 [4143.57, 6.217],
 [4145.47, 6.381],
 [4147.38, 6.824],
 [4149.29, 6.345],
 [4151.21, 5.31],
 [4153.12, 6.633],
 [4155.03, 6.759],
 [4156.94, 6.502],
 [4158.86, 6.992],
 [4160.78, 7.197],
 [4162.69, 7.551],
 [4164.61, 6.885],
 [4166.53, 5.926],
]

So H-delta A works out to 1.8 angstroms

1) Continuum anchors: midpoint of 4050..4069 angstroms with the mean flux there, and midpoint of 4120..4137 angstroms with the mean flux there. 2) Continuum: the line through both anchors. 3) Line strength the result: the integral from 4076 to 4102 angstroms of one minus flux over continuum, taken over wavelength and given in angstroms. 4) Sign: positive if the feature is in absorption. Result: 2.3 angstroms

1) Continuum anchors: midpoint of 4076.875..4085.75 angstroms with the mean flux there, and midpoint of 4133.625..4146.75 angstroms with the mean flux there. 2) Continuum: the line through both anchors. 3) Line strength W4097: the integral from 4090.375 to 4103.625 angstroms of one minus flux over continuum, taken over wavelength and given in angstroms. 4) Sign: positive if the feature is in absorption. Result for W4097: 0.6 angstroms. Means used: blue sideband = 6.09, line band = 6.01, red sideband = 6.88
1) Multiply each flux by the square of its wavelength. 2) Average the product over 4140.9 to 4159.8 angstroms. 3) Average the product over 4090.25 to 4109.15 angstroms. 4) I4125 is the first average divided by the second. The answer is 1.10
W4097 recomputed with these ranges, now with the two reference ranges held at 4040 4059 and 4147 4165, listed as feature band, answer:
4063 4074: 0.3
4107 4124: 0.6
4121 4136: 0.7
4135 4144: -0.6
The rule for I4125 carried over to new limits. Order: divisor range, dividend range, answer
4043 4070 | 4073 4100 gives 0.94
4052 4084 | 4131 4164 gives 1.06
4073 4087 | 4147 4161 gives 1.08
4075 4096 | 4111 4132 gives 1.11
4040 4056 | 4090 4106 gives 0.88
